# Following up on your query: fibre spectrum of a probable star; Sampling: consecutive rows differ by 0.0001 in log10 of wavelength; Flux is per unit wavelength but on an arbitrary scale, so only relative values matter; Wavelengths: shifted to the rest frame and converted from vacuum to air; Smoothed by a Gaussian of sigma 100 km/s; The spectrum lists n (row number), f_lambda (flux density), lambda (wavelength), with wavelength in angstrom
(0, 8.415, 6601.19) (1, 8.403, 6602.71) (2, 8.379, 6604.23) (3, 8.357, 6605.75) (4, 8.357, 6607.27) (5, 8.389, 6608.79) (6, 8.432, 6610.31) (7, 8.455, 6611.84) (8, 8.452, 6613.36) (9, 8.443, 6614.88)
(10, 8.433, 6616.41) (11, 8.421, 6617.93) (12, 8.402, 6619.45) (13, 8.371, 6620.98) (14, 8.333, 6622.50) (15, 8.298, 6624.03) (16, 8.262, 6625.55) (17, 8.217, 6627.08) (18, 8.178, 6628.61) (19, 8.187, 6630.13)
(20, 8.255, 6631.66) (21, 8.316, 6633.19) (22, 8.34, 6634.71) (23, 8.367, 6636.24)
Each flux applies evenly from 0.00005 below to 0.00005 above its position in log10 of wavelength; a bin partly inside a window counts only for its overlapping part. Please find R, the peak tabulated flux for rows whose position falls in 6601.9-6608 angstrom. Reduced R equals 8.403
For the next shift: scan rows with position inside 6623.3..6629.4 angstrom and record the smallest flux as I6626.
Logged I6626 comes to 8.178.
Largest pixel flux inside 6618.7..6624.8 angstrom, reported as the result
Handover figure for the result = 8.402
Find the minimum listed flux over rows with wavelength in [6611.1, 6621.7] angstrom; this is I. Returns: 8.371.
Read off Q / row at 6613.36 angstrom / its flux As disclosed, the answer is 8.452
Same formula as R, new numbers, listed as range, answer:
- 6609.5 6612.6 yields 8.455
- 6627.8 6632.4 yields 8.255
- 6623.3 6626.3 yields 8.298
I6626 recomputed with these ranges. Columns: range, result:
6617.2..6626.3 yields 8.262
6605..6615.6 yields 8.357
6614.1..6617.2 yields 8.433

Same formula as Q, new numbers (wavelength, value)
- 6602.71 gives 8.403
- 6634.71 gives 8.34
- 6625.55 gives 8.262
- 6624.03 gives 8.298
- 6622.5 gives 8.333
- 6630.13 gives 8.187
